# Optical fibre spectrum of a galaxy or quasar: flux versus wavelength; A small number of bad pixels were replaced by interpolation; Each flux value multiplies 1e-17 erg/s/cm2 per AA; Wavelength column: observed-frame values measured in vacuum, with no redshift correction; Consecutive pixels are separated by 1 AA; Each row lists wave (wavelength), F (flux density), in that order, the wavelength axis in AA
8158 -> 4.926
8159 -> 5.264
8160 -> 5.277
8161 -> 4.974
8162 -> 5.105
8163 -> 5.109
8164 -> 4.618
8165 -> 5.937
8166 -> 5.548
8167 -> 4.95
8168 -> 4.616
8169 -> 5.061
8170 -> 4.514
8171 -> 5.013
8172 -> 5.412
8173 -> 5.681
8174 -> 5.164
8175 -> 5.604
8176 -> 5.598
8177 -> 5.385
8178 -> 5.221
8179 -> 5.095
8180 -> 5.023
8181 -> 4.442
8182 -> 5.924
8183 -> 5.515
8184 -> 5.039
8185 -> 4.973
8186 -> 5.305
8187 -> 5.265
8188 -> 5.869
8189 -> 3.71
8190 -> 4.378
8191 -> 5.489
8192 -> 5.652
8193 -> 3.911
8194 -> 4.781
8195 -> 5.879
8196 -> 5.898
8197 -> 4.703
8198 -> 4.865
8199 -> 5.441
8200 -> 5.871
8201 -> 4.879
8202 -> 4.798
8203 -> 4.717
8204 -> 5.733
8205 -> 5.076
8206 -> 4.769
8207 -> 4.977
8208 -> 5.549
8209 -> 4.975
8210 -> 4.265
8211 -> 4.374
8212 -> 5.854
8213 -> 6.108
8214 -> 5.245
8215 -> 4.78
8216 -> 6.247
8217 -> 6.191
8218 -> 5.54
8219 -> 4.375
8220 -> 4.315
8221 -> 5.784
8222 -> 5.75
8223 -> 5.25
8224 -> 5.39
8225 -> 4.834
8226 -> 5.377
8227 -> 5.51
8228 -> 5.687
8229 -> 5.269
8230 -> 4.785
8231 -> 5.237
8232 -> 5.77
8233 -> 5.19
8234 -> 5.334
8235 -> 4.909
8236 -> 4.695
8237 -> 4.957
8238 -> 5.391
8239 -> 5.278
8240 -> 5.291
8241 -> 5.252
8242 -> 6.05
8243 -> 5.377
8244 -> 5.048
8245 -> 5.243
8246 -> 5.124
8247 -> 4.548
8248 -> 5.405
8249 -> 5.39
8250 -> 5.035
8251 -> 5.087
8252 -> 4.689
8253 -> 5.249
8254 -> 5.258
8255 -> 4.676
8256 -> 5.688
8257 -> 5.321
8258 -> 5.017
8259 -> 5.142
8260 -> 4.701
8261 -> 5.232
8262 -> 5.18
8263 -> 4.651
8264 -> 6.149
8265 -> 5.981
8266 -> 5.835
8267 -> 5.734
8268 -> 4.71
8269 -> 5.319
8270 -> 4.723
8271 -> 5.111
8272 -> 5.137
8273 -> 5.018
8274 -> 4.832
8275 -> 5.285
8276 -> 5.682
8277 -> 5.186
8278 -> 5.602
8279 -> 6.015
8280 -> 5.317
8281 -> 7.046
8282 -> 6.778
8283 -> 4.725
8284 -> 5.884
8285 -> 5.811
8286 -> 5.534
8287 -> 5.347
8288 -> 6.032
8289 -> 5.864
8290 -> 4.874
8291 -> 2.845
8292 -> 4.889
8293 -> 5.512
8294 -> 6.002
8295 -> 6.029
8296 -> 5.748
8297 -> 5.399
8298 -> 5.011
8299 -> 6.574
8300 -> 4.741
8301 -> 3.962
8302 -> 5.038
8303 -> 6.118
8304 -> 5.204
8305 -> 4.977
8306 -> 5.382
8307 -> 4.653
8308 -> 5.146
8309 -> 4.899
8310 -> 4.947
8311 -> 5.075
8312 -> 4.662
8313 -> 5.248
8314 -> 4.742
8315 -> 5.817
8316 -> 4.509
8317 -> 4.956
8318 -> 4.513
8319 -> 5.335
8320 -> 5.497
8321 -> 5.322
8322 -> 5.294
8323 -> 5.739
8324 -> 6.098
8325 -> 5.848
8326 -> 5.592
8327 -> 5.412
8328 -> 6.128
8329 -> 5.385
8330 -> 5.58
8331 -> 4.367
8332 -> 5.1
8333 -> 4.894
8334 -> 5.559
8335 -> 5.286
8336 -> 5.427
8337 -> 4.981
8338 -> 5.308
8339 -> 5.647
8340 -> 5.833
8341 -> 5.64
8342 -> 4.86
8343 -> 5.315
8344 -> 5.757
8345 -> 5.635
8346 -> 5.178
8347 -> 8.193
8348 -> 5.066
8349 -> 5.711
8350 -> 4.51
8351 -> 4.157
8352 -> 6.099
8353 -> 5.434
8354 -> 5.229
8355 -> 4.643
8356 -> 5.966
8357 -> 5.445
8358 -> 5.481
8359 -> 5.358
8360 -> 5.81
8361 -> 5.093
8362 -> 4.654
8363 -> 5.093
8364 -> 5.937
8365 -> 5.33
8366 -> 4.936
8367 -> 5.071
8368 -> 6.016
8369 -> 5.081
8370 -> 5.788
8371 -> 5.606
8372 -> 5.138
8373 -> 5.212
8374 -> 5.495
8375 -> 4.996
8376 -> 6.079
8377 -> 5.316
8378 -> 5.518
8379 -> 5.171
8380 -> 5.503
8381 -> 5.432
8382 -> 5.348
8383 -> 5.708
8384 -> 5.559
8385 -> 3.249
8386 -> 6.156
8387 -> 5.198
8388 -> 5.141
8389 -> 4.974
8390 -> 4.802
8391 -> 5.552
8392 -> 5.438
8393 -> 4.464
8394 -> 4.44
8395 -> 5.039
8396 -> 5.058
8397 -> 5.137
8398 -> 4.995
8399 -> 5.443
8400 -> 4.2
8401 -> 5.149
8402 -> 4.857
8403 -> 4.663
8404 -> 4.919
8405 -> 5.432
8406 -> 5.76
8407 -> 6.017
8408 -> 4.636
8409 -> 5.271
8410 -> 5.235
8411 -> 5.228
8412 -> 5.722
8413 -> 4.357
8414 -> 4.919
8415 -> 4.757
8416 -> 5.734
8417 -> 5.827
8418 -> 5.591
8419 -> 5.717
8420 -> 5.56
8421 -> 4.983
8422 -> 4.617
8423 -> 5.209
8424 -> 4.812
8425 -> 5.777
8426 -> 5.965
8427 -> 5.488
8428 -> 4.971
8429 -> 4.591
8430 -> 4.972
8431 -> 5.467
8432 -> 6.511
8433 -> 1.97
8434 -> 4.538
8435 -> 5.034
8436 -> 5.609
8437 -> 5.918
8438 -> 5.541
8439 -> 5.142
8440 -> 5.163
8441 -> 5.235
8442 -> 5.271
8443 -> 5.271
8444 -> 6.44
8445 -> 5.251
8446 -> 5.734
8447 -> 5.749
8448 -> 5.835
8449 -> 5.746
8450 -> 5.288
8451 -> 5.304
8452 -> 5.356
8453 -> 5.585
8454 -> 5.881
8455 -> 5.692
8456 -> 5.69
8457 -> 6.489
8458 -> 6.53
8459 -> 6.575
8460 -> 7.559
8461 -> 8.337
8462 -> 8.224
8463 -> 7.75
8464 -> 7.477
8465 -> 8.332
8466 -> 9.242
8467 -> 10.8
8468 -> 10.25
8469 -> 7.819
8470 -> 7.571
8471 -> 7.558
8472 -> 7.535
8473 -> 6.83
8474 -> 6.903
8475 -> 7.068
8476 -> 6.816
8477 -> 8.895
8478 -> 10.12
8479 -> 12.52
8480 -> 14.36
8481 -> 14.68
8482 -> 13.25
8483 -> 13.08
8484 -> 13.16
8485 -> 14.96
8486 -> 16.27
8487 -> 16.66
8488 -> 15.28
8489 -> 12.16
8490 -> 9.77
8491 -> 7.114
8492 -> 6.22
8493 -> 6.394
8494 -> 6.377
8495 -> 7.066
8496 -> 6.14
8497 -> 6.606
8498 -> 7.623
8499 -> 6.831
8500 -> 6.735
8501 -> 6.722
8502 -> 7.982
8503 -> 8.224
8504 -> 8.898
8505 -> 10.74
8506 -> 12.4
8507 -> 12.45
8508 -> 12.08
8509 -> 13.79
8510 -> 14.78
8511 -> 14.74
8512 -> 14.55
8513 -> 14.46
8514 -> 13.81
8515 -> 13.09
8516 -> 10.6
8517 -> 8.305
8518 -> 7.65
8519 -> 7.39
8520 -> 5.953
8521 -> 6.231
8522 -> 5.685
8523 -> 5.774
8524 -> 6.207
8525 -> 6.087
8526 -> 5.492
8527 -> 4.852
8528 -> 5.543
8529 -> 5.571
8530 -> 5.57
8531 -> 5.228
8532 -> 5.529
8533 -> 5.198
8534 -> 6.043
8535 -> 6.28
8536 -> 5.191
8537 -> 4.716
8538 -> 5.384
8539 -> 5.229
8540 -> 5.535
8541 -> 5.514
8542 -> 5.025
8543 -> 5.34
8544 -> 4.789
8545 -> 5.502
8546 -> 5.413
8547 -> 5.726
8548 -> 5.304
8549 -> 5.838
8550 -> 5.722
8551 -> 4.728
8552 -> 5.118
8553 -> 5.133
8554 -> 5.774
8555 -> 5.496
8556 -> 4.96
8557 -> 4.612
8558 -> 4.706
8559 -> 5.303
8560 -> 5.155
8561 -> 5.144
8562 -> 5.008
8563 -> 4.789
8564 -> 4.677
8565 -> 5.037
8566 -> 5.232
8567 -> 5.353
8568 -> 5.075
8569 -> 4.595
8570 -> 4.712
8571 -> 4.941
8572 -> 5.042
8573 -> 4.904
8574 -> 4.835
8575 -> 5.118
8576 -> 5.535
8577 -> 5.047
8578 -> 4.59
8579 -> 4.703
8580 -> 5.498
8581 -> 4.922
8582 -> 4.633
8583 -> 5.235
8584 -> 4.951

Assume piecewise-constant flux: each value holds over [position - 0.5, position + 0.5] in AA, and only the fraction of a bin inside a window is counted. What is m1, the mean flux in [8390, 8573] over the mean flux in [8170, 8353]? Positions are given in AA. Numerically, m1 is 1.3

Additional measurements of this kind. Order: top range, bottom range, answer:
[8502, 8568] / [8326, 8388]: 1.30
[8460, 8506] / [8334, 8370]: 1.74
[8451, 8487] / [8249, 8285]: 1.69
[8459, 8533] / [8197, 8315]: 1.75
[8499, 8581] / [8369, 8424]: 1.28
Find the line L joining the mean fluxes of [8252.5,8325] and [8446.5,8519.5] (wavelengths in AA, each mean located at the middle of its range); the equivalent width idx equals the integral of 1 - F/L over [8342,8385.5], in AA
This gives 9.23 AA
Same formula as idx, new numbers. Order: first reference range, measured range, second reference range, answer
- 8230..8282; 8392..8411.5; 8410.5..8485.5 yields 4.3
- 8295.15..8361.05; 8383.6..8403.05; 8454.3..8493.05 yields 6.0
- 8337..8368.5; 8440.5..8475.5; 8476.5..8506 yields 8.8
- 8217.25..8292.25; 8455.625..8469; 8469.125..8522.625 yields 2.0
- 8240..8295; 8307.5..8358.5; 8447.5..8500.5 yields 8.3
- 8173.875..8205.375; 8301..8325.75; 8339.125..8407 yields 0.3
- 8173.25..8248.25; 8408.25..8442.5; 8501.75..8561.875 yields 7.1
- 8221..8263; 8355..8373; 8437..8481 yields 2.7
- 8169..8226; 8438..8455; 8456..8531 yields 6.0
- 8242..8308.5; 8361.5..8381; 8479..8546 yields 3.9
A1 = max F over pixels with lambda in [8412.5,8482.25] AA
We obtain 14.68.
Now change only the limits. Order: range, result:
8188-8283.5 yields 7.046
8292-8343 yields 6.574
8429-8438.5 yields 6.511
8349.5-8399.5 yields 6.156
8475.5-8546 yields 16.66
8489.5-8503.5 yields 9.77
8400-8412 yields 6.017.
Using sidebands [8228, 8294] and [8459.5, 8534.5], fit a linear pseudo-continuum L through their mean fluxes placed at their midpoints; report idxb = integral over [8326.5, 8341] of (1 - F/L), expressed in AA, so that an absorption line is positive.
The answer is 2.5 AA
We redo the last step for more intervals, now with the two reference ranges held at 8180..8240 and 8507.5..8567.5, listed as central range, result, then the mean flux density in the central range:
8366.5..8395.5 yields 3.5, 5.26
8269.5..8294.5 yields 0.5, 5.4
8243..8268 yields 0.8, 5.22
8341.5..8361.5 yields 1.4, 5.45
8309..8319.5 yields 1.3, 4.98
